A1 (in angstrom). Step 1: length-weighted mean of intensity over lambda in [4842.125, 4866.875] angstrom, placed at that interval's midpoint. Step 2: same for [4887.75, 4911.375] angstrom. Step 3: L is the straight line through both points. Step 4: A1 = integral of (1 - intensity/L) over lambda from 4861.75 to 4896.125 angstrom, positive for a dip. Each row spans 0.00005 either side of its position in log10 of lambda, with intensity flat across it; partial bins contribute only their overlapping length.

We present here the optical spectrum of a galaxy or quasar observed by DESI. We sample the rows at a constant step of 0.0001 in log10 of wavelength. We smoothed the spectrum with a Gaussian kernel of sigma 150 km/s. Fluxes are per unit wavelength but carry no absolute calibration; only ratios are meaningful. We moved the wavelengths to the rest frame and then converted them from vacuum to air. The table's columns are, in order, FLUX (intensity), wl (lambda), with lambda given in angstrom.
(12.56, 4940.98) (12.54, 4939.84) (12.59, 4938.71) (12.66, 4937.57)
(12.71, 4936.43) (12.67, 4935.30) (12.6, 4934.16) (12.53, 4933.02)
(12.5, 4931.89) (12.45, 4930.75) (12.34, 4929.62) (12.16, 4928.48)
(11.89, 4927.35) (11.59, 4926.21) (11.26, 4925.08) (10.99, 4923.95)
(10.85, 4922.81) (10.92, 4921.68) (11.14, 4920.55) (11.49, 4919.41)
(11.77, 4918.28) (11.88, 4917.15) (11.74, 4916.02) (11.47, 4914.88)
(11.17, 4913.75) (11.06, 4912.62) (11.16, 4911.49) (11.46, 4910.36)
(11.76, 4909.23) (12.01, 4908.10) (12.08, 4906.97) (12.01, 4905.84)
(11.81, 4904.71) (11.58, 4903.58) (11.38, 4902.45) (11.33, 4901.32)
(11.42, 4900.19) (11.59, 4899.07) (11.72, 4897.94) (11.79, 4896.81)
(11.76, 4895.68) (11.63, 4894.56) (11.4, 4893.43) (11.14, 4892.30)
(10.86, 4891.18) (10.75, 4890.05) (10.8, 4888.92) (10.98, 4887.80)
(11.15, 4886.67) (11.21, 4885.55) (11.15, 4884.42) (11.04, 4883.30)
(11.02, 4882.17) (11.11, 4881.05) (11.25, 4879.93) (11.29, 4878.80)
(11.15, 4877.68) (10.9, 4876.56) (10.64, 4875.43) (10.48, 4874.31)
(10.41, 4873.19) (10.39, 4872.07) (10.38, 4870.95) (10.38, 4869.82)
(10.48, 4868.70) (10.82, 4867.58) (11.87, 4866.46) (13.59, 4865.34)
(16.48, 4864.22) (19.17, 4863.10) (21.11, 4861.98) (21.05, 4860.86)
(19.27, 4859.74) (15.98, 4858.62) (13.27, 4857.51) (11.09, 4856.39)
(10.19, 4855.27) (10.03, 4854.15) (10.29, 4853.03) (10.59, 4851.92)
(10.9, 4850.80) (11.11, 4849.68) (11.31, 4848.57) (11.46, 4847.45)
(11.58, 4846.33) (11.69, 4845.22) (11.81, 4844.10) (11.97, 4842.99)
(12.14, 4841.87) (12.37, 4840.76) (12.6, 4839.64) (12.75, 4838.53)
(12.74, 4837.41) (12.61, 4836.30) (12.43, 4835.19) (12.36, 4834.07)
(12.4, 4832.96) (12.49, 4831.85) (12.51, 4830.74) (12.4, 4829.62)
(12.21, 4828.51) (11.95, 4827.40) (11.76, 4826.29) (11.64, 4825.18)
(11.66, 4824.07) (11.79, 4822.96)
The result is 1.85 angstrom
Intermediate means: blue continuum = 13.4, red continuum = 11.5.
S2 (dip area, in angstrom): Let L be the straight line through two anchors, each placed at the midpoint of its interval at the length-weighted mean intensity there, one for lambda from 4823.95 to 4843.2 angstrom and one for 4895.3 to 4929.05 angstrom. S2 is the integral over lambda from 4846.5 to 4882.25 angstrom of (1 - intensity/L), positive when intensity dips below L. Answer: -1.5 angstrom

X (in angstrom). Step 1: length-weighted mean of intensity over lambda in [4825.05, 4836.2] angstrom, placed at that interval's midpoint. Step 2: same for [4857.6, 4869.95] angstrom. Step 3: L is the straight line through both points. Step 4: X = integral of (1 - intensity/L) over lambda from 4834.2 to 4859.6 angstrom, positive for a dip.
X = 3.4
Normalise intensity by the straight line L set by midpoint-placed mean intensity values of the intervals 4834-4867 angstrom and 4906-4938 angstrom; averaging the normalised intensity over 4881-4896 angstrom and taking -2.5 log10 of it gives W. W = 0.12 mag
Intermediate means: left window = 13.2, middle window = 11.1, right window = 11.8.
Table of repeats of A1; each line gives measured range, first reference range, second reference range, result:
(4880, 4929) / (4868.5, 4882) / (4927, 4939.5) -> 0.89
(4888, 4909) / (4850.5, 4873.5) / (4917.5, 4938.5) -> 1.73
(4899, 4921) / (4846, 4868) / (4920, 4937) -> 1.39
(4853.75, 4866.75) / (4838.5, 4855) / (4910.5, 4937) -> -4.40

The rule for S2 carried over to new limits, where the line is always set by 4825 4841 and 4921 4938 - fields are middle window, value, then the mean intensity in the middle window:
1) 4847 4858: 1.15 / 11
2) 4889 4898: 0.60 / 11.3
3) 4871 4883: 1.33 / 10.9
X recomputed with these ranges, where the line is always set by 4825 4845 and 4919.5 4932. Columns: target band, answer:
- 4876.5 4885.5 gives 0.61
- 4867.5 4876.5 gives 1.13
